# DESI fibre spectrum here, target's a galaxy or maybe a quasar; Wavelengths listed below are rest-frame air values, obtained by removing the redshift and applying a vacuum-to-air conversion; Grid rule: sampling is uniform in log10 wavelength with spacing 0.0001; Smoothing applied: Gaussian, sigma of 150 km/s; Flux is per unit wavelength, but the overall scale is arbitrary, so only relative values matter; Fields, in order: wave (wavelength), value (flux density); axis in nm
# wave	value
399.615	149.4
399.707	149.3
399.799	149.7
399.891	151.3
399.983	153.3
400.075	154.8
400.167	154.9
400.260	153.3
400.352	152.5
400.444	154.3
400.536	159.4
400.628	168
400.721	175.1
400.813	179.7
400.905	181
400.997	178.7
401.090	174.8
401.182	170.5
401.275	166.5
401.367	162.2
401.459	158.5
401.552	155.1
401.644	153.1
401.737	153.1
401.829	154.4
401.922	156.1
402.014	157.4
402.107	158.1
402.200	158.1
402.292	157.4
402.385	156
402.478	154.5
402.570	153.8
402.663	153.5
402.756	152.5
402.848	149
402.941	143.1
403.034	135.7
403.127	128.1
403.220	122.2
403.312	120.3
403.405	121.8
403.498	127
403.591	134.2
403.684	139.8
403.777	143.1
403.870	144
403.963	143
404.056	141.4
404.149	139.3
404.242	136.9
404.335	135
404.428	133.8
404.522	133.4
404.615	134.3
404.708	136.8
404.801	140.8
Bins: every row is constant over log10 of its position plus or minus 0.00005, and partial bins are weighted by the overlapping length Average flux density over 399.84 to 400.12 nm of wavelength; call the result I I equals 153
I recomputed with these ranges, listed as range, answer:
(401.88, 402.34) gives 157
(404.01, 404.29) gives 139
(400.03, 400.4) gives 154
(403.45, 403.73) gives 133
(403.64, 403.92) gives 142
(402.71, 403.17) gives 142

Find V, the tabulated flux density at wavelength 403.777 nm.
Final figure 143.1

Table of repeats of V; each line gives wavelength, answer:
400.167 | 154.9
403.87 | 144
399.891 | 151.3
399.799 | 149.7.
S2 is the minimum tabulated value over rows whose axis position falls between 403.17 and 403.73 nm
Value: 120.3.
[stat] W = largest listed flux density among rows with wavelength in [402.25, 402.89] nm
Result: 157.4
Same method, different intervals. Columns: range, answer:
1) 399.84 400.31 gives 154.9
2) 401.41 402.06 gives 158.5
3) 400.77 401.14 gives 181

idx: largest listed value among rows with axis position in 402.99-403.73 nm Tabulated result 139.8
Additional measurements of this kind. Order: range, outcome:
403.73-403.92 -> 144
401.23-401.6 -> 166.5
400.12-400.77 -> 175.1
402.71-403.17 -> 152.5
